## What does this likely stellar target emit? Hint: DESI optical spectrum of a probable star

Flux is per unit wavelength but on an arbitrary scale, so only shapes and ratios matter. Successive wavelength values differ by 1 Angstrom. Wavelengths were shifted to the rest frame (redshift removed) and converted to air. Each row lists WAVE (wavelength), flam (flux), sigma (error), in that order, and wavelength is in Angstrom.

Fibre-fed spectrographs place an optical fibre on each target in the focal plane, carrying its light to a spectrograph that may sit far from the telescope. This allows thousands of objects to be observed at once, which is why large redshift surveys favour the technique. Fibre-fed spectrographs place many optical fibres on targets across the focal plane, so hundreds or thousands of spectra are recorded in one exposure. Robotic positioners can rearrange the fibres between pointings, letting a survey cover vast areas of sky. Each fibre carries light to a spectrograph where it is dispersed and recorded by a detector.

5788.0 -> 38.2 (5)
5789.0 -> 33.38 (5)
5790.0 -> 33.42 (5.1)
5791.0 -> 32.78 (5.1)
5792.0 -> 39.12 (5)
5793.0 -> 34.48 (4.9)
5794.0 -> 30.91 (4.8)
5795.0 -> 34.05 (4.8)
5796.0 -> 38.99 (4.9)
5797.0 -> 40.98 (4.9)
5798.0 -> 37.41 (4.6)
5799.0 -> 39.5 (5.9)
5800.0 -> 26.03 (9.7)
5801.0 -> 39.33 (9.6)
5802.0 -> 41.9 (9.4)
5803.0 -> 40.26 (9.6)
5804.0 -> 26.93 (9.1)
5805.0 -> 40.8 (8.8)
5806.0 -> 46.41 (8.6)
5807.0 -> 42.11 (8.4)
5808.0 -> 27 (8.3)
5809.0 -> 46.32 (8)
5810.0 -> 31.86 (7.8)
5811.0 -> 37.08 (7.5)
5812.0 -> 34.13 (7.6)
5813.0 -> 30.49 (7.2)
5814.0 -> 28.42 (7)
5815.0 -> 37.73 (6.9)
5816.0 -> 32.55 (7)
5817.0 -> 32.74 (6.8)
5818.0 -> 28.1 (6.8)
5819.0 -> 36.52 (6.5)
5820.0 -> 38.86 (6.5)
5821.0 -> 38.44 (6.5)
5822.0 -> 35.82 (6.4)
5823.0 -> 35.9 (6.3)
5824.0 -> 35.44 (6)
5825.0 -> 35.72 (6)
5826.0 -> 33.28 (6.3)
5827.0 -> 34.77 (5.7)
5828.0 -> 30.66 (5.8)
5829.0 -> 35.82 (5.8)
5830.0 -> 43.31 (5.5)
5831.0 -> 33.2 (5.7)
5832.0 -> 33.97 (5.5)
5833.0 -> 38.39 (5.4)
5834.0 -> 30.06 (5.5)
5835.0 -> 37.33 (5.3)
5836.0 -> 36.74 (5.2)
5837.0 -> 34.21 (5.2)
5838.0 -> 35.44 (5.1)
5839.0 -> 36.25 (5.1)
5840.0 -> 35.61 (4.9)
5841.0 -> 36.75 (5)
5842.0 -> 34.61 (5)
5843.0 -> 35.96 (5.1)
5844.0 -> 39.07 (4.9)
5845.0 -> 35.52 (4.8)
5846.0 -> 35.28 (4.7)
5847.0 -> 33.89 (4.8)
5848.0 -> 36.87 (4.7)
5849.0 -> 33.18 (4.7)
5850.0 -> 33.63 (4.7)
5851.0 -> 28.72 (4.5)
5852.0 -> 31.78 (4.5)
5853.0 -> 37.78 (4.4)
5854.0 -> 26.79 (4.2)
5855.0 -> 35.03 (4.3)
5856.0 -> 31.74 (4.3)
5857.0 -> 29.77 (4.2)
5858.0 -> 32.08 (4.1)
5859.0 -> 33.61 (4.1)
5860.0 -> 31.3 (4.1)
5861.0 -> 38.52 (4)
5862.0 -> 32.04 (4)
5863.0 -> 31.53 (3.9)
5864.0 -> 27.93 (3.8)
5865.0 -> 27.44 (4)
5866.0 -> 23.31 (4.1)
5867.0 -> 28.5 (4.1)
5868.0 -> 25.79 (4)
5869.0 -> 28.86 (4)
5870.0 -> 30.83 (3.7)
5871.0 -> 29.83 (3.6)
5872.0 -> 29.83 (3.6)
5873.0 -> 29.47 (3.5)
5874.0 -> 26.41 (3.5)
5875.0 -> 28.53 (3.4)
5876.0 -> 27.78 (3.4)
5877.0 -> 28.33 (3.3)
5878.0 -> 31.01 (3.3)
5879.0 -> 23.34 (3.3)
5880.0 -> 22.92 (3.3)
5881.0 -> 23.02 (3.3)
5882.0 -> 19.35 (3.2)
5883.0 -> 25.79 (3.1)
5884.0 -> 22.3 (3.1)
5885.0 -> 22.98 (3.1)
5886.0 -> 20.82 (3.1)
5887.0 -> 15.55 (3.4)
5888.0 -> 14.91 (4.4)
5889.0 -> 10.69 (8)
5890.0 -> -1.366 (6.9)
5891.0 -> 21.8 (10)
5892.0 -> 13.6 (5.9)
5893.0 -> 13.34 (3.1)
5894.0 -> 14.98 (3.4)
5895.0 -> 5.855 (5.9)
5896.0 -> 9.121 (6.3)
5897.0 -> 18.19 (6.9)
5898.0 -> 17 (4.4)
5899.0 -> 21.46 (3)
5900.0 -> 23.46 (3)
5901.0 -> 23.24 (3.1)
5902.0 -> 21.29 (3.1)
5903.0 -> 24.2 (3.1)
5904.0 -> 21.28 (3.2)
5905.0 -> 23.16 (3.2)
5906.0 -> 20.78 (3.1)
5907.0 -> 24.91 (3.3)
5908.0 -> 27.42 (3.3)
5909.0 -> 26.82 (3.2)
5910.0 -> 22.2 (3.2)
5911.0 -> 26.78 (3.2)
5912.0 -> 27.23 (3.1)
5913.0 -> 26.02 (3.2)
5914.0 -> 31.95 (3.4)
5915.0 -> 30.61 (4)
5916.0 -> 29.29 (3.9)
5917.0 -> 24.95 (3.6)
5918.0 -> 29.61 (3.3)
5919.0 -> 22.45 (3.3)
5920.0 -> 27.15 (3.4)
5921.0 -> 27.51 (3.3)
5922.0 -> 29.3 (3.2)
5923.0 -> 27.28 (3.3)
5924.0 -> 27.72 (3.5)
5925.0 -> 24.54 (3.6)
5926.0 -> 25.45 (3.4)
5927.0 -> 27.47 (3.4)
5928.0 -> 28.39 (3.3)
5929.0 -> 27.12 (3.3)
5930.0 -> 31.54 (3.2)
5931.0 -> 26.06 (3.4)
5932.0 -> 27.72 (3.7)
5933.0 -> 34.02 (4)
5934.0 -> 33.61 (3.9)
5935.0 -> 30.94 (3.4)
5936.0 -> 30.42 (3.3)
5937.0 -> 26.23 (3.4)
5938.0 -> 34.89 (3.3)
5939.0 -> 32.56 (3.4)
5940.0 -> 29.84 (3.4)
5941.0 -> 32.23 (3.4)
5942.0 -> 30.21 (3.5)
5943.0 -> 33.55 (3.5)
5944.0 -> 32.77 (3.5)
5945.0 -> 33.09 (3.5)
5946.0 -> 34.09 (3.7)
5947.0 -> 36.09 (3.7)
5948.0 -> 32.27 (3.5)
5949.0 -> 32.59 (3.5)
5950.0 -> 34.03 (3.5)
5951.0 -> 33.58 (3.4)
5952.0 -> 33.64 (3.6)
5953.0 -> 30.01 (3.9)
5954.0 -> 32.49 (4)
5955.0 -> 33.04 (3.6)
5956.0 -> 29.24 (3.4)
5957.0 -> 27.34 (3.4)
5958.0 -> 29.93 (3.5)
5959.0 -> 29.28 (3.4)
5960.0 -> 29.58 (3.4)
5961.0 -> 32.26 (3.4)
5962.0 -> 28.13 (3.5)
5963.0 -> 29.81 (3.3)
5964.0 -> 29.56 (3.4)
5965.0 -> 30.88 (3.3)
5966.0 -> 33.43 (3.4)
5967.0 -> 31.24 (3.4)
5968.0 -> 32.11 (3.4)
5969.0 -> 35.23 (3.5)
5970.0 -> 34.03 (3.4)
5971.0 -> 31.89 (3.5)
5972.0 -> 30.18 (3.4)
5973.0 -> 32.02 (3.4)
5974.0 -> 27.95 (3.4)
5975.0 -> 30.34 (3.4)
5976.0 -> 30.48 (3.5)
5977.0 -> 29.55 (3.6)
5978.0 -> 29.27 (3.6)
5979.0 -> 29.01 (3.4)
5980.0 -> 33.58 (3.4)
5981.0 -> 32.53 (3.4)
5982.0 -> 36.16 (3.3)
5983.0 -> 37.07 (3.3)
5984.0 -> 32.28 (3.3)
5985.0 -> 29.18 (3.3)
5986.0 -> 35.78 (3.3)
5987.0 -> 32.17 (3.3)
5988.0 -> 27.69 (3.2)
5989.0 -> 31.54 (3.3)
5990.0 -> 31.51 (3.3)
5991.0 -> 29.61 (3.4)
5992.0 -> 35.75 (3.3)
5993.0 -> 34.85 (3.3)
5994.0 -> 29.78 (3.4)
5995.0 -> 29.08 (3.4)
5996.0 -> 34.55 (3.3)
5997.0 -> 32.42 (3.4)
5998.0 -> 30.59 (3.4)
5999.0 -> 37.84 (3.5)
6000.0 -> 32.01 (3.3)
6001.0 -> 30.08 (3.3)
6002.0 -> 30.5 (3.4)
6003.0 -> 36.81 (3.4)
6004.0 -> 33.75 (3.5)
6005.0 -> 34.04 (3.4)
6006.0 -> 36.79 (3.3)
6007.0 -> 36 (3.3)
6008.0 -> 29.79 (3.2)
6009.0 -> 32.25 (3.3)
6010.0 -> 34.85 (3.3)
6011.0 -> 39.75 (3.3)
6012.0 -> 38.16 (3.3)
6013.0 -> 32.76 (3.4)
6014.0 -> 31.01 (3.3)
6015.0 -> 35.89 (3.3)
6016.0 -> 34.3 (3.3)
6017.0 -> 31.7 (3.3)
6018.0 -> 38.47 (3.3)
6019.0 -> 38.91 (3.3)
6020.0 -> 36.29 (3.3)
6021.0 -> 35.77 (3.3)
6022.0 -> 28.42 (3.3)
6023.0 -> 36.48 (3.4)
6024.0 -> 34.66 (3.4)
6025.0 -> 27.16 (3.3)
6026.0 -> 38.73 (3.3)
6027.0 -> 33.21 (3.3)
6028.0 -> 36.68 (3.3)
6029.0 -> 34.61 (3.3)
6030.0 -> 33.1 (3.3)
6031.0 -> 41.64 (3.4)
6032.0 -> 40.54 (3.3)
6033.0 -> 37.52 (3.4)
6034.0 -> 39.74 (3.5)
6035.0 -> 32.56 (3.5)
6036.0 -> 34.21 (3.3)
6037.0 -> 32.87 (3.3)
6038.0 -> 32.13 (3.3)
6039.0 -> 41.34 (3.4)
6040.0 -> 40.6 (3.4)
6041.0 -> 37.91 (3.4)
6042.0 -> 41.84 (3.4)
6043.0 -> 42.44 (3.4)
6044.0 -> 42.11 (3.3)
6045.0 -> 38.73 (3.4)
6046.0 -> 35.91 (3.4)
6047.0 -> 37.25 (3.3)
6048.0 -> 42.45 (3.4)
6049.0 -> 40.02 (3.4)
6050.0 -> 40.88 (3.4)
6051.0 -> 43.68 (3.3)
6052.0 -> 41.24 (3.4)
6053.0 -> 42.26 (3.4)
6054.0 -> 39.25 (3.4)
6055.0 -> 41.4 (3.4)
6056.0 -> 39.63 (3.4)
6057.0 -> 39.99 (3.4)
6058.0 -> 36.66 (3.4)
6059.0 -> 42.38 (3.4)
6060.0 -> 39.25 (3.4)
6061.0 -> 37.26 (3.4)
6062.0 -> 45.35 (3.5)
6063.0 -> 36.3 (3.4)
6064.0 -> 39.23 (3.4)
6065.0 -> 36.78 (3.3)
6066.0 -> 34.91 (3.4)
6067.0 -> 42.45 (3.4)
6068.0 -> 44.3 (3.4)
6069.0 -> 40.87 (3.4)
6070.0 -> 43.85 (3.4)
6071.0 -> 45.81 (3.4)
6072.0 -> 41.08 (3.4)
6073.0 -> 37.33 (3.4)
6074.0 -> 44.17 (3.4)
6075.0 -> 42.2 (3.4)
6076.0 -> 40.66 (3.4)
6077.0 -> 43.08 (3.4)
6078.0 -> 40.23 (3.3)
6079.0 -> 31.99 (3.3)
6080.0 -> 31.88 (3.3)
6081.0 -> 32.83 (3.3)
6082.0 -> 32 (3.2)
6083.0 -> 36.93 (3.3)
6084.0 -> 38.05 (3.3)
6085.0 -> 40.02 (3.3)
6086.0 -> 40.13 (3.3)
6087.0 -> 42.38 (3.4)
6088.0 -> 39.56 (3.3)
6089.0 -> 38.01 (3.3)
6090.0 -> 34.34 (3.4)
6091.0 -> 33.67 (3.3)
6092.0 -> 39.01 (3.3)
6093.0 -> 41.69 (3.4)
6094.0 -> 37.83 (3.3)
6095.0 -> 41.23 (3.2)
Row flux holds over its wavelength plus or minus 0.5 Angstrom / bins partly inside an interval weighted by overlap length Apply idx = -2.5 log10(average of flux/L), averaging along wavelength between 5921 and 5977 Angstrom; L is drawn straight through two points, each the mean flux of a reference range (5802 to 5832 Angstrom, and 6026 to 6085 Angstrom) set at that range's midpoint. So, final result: 0.214 mag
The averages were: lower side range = 35.6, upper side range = 38.9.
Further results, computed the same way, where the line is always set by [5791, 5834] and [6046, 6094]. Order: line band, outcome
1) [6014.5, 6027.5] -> 0.121 mag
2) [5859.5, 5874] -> 0.230 mag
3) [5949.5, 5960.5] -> 0.211 mag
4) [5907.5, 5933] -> 0.333 mag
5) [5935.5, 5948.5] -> 0.169 mag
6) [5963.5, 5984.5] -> 0.193 mag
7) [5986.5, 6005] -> 0.187 mag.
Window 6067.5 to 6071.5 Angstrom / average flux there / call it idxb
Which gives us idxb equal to 43.7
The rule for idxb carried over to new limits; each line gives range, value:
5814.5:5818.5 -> 32.8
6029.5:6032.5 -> 38.4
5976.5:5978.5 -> 29.4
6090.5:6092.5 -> 36.3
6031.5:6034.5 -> 39.3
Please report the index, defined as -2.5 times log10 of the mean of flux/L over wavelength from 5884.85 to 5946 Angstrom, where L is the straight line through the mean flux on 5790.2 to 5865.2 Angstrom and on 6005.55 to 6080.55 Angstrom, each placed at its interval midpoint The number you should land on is 0.417 mag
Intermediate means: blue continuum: 34.9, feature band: 24.6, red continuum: 37.9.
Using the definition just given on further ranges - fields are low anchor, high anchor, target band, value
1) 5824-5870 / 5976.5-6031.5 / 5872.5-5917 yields 0.46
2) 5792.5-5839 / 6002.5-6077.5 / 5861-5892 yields 0.43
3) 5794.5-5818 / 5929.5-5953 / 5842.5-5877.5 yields 0.10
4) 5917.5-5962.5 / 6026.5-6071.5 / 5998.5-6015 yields 0.05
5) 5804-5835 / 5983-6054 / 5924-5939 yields 0.21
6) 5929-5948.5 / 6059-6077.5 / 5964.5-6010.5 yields 0.09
